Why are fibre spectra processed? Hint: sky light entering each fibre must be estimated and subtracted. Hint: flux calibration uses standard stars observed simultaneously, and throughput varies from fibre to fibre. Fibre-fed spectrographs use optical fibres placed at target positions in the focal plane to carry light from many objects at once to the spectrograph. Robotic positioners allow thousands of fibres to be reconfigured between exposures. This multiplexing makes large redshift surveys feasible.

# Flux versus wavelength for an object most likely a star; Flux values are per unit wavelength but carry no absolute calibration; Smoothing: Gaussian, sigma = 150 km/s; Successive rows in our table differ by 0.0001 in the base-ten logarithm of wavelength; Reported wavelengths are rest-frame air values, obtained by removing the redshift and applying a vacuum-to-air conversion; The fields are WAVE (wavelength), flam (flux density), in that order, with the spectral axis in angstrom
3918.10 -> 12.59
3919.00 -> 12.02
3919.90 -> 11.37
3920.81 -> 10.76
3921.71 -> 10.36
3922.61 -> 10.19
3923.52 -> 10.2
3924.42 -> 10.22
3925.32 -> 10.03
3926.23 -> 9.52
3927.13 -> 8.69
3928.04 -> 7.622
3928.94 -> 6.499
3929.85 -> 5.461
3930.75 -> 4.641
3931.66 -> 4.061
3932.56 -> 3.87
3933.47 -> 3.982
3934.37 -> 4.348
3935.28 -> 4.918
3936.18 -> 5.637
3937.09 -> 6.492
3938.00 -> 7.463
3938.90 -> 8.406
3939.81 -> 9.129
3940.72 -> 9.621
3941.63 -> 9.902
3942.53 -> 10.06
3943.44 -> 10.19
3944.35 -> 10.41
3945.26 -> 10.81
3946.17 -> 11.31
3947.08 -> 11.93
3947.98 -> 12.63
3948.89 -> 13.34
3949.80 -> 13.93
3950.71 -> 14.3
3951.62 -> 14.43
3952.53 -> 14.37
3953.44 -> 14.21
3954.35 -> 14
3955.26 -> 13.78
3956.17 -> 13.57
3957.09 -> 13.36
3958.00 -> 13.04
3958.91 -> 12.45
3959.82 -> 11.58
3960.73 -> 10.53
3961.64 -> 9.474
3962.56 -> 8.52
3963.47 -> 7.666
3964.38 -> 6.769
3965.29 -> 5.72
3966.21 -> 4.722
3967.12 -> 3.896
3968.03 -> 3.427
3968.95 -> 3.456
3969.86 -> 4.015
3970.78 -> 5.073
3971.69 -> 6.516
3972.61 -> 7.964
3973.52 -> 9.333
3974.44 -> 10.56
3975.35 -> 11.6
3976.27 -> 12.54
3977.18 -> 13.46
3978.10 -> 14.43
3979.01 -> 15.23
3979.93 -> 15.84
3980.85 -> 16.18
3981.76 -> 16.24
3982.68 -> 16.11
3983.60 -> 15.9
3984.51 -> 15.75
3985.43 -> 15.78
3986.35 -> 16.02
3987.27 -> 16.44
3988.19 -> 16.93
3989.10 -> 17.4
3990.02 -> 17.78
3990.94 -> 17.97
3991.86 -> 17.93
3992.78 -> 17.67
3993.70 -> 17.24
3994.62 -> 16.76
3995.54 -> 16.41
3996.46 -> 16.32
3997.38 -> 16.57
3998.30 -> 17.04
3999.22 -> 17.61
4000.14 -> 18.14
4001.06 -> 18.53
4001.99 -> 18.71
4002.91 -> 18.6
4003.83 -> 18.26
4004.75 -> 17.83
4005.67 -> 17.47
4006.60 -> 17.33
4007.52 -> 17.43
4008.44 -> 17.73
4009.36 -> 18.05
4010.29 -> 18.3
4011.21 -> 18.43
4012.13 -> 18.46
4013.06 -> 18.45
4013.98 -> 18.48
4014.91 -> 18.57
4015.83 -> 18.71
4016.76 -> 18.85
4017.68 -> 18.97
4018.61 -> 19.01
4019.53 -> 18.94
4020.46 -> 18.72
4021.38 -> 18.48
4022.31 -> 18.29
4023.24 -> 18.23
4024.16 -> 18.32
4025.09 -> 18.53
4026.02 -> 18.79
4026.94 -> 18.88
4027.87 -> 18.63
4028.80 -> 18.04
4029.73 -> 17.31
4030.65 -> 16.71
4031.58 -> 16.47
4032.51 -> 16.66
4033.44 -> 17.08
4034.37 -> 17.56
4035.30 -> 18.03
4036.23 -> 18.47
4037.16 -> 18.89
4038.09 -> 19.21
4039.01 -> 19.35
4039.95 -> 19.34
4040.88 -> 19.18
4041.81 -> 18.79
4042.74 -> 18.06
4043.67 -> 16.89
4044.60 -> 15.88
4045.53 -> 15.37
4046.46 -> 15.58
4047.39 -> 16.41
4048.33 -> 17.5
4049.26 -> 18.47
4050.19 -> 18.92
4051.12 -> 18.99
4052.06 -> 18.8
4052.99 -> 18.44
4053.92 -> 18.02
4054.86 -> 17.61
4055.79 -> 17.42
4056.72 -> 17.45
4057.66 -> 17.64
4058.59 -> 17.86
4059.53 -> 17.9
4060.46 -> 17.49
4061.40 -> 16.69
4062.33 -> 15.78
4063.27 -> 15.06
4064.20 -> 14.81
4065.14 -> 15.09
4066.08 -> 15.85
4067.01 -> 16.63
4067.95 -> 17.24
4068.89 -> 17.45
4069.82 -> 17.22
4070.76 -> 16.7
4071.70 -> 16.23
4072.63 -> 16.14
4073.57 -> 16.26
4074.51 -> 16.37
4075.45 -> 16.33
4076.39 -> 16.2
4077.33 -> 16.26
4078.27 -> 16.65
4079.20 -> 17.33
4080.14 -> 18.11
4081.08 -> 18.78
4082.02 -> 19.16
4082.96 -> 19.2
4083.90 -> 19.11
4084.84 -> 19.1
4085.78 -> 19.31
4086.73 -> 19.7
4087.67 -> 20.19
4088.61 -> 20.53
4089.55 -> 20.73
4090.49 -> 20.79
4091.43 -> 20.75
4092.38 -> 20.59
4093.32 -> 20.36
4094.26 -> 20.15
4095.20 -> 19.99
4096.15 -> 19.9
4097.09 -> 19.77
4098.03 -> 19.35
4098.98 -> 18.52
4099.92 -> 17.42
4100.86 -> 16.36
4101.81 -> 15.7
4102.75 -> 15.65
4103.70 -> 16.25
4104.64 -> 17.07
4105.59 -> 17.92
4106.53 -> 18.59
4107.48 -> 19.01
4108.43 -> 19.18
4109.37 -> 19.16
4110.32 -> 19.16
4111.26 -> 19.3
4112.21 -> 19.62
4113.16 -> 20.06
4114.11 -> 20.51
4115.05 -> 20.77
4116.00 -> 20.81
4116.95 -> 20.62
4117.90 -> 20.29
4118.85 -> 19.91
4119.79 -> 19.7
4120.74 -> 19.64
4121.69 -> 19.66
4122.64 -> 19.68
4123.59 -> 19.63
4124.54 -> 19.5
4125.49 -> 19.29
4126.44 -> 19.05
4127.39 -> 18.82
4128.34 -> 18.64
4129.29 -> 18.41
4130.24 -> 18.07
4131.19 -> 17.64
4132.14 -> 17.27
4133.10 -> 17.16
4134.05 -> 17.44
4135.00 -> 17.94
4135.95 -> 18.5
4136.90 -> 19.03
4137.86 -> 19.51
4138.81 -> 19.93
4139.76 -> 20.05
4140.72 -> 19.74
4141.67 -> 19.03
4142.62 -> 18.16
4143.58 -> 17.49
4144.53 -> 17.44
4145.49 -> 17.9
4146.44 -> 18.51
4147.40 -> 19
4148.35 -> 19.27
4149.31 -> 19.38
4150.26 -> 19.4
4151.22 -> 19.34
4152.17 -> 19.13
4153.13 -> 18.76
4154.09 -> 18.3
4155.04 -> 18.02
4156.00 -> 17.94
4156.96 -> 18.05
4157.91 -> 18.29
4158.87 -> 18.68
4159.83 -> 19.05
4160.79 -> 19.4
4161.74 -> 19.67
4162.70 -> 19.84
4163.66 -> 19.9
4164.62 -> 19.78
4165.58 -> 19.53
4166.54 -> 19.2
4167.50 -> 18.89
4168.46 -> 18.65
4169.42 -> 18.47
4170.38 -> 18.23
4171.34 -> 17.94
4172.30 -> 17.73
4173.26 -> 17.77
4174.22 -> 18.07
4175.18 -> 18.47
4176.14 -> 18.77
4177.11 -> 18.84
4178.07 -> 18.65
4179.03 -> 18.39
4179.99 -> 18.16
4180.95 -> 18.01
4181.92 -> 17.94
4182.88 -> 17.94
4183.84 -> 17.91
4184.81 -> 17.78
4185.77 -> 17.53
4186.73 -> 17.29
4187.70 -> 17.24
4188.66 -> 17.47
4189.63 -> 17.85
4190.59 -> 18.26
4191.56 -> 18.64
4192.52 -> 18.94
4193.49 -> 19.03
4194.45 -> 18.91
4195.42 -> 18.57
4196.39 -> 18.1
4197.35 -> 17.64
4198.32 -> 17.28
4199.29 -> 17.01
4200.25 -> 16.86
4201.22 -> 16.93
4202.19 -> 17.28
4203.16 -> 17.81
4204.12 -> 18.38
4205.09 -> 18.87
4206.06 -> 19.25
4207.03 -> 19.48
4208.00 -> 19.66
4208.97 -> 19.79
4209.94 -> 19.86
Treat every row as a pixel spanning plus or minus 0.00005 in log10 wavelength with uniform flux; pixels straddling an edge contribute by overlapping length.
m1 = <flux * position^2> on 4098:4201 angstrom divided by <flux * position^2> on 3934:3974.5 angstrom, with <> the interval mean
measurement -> 2.16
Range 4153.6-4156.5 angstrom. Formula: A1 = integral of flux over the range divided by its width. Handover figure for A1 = 18.1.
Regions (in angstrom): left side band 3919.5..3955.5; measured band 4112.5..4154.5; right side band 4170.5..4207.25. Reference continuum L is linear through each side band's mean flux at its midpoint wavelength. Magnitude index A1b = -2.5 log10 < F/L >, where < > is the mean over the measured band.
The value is -0.18 mag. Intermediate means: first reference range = 9.55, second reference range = 18.1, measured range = 19.1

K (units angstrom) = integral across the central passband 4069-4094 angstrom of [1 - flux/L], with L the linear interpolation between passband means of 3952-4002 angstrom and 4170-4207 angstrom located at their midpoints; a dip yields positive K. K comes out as -4.6 angstrom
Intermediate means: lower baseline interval 13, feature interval 18.4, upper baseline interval 18.1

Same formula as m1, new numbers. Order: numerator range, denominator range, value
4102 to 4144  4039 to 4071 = 1.13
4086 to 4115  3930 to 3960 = 2.03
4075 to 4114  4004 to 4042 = 1.06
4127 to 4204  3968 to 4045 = 1.20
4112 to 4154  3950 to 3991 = 1.73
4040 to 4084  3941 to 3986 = 1.61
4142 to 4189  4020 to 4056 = 1.10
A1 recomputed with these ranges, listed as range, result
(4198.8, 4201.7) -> 16.9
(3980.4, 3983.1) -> 16.2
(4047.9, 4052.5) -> 18.5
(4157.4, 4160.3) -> 18.7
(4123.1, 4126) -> 19.5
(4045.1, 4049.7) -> 16.7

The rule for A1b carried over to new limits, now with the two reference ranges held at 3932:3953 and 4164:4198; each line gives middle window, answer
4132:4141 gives -0.122 mag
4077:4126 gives -0.236 mag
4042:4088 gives -0.227 mag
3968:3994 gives -0.206 mag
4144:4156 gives -0.091 mag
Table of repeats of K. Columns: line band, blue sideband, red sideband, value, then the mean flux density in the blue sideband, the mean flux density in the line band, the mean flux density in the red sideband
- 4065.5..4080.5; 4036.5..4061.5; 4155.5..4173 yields 1.17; 17.9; 16.7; 18.8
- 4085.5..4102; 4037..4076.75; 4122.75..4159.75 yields -1.55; 17.2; 19.5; 18.6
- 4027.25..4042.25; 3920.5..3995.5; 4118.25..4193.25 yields -4.50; 11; 18.1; 18.6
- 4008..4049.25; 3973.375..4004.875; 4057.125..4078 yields -4.31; 16.2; 18.1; 16.5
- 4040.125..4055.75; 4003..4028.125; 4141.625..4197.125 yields 0.59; 18.4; 17.7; 18.5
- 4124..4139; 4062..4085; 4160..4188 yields -0.56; 16.9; 18.5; 18.5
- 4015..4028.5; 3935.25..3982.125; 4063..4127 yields -4.31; 10.4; 18.7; 18.5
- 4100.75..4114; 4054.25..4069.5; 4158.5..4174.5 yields -0.37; 16.8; 18.2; 18.9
